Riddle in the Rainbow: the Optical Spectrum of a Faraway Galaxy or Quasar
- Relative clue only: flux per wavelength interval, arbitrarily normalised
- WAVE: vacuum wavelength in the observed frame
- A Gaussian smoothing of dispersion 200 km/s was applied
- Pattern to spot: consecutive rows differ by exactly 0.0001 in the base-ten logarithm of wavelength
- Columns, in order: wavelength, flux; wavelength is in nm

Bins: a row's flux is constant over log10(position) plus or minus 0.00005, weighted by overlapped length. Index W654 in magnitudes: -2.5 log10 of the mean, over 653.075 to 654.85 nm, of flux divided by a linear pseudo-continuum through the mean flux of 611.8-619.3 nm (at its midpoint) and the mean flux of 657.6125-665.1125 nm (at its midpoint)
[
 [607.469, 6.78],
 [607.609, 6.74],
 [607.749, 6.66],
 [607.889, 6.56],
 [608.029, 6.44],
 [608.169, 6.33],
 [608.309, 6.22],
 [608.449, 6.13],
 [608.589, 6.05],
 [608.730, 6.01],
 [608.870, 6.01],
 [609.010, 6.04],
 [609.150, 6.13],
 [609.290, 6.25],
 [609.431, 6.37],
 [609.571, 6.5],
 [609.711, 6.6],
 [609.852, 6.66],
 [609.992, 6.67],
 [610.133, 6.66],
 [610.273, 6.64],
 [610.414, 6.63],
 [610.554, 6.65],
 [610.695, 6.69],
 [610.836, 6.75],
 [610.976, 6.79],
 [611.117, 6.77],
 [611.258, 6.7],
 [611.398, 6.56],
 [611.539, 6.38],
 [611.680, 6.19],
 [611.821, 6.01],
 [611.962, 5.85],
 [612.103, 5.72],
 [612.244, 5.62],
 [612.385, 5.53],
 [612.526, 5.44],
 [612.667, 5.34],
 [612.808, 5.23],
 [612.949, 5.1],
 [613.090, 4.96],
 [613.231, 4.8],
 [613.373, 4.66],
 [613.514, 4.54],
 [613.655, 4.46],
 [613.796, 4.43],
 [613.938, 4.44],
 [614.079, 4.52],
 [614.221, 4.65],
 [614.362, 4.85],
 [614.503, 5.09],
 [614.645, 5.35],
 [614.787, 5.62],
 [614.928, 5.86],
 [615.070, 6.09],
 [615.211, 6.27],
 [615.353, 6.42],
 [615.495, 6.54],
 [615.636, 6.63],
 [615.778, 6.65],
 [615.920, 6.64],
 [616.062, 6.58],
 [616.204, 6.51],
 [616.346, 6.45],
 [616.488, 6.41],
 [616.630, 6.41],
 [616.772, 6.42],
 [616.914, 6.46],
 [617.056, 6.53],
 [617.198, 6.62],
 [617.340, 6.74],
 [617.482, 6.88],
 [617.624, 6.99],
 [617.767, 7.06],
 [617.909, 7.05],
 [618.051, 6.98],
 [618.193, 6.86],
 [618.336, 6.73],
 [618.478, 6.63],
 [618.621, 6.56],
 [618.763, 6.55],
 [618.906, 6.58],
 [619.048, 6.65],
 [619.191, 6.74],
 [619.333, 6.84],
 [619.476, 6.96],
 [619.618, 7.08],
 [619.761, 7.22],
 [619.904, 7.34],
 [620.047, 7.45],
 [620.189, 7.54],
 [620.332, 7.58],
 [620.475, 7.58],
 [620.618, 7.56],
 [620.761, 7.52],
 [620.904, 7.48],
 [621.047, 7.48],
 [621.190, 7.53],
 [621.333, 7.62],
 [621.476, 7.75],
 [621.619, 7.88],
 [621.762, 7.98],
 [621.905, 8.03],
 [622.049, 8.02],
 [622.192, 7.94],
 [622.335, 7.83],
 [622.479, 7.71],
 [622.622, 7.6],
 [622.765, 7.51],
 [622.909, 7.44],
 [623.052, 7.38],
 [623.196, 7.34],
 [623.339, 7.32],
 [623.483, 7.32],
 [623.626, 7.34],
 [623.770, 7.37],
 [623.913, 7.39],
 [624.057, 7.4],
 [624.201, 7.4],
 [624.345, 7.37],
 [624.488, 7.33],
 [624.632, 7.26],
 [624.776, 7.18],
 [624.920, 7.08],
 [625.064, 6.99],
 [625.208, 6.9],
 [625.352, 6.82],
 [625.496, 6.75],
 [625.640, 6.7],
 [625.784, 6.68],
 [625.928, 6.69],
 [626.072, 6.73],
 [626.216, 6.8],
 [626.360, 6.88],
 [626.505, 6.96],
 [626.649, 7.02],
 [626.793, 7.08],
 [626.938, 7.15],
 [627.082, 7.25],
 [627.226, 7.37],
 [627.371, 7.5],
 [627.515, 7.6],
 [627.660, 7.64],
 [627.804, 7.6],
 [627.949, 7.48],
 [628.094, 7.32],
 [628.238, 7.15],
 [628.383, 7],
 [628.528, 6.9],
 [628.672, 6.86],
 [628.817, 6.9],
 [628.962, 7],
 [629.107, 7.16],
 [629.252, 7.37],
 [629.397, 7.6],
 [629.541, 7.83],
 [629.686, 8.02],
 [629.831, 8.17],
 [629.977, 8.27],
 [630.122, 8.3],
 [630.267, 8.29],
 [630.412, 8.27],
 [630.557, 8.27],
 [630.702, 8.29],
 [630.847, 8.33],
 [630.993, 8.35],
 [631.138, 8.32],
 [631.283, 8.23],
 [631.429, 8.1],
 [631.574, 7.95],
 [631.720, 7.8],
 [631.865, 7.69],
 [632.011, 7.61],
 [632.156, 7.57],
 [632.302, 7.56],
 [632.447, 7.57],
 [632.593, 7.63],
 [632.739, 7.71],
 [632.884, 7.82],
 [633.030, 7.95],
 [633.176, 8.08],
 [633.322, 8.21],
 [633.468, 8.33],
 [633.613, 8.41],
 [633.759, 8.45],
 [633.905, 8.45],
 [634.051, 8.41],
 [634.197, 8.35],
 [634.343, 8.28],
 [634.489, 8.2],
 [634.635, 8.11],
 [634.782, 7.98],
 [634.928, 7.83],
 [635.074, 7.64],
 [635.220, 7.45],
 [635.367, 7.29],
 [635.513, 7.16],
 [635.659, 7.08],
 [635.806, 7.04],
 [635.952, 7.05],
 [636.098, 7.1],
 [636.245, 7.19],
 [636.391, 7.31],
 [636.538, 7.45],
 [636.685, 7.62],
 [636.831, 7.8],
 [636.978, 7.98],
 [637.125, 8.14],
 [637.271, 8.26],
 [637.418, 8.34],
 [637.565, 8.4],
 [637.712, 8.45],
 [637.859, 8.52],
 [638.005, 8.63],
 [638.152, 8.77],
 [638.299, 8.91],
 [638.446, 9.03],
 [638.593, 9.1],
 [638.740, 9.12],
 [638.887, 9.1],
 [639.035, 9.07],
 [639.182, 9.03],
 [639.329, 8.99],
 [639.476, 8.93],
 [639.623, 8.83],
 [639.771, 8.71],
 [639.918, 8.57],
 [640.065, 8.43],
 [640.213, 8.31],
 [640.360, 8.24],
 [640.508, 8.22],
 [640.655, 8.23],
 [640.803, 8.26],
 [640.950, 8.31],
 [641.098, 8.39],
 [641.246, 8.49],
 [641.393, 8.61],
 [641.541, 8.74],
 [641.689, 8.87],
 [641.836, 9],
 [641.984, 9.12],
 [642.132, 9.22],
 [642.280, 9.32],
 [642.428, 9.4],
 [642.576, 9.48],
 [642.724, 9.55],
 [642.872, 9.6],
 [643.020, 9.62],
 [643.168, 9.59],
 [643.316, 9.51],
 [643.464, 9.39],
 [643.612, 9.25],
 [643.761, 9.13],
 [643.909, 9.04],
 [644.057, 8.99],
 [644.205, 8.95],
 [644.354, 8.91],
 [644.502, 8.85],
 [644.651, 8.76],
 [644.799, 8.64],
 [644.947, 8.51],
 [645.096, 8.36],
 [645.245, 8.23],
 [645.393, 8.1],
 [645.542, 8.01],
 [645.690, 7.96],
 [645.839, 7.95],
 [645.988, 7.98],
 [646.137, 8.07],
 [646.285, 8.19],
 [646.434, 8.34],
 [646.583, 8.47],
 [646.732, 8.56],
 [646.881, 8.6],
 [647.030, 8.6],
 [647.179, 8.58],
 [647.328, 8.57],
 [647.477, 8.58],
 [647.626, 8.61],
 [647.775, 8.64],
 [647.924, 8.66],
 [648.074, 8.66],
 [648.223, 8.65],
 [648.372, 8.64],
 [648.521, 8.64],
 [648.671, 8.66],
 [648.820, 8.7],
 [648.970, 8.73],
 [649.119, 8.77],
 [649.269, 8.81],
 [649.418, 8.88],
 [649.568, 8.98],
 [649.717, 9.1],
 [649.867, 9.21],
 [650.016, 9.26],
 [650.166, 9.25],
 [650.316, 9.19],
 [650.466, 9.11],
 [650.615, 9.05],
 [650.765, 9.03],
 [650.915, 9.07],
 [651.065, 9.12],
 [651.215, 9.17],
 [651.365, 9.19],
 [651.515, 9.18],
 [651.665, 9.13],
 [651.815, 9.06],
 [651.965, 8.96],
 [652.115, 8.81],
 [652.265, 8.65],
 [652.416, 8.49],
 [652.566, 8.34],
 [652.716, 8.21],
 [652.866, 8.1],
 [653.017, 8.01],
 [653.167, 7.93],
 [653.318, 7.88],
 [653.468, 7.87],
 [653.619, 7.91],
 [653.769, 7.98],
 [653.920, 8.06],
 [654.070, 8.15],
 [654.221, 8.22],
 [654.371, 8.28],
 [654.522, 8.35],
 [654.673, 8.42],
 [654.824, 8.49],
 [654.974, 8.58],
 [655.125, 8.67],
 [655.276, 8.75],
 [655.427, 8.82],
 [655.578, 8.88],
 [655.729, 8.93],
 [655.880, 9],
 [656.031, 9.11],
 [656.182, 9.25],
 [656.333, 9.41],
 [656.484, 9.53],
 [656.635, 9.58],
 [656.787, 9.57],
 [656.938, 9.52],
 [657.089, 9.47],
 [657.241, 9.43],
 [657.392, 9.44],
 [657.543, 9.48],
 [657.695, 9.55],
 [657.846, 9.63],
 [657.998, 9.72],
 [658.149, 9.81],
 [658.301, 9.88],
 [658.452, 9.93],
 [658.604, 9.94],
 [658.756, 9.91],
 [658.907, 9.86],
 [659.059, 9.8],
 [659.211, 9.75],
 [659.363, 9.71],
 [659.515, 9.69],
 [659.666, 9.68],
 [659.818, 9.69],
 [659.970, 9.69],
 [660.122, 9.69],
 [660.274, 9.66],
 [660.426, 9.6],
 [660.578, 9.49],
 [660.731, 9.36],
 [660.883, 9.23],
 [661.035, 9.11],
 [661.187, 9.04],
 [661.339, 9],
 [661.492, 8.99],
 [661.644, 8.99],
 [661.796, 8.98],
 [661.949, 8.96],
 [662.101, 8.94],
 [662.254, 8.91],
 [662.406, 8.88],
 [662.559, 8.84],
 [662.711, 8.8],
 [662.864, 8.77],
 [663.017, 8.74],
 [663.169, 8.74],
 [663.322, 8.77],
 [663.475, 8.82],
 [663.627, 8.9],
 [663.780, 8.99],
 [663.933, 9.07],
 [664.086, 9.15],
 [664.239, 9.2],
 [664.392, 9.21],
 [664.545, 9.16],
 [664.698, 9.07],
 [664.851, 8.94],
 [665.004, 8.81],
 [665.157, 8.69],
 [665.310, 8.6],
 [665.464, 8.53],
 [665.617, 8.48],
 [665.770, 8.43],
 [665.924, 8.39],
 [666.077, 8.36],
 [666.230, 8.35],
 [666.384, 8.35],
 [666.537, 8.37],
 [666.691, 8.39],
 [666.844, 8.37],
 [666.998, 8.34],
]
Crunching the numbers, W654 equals 0.082 mag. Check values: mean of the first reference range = 5.98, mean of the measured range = 8.12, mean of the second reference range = 9.28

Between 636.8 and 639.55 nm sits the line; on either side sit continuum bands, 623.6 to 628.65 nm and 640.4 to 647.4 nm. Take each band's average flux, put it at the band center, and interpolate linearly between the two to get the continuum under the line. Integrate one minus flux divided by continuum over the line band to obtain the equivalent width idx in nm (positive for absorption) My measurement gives -0.15 nm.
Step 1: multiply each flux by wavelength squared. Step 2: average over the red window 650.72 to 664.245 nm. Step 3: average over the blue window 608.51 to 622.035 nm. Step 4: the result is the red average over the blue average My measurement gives 1.61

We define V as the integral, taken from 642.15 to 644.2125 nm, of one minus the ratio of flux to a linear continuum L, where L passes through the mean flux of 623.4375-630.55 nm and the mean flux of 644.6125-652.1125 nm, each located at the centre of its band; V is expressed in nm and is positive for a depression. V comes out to -0.24 nm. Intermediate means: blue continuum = 7.3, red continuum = 8.71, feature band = 9.35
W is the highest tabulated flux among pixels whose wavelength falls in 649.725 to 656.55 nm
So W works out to 9.53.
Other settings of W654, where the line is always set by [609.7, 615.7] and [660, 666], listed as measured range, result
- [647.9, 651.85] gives -0.10 mag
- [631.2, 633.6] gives -0.12 mag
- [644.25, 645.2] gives -0.11 mag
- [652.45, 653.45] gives 0.03 mag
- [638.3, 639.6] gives -0.21 mag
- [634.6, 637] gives -0.03 mag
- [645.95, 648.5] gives -0.07 mag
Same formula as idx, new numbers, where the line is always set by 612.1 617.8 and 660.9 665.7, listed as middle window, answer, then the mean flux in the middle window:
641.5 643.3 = -0.42 nm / 9.31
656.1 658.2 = -0.25 nm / 9.52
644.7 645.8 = -0.07 nm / 8.26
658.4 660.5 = -0.27 nm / 9.75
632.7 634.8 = -0.36 nm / 8.2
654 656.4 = -0.09 nm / 8.71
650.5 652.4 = -0.20 nm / 9.02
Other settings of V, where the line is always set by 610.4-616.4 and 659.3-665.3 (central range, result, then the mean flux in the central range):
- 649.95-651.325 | -0.135 nm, 9.14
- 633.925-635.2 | -0.152 nm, 8.09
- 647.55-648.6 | -0.064 nm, 8.64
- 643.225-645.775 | -0.271 nm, 8.74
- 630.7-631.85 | -0.187 nm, 8.14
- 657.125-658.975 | -0.184 nm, 9.71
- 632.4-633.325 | -0.094 nm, 7.83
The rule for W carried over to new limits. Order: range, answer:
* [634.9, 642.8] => 9.55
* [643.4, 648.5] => 9.39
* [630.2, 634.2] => 8.45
